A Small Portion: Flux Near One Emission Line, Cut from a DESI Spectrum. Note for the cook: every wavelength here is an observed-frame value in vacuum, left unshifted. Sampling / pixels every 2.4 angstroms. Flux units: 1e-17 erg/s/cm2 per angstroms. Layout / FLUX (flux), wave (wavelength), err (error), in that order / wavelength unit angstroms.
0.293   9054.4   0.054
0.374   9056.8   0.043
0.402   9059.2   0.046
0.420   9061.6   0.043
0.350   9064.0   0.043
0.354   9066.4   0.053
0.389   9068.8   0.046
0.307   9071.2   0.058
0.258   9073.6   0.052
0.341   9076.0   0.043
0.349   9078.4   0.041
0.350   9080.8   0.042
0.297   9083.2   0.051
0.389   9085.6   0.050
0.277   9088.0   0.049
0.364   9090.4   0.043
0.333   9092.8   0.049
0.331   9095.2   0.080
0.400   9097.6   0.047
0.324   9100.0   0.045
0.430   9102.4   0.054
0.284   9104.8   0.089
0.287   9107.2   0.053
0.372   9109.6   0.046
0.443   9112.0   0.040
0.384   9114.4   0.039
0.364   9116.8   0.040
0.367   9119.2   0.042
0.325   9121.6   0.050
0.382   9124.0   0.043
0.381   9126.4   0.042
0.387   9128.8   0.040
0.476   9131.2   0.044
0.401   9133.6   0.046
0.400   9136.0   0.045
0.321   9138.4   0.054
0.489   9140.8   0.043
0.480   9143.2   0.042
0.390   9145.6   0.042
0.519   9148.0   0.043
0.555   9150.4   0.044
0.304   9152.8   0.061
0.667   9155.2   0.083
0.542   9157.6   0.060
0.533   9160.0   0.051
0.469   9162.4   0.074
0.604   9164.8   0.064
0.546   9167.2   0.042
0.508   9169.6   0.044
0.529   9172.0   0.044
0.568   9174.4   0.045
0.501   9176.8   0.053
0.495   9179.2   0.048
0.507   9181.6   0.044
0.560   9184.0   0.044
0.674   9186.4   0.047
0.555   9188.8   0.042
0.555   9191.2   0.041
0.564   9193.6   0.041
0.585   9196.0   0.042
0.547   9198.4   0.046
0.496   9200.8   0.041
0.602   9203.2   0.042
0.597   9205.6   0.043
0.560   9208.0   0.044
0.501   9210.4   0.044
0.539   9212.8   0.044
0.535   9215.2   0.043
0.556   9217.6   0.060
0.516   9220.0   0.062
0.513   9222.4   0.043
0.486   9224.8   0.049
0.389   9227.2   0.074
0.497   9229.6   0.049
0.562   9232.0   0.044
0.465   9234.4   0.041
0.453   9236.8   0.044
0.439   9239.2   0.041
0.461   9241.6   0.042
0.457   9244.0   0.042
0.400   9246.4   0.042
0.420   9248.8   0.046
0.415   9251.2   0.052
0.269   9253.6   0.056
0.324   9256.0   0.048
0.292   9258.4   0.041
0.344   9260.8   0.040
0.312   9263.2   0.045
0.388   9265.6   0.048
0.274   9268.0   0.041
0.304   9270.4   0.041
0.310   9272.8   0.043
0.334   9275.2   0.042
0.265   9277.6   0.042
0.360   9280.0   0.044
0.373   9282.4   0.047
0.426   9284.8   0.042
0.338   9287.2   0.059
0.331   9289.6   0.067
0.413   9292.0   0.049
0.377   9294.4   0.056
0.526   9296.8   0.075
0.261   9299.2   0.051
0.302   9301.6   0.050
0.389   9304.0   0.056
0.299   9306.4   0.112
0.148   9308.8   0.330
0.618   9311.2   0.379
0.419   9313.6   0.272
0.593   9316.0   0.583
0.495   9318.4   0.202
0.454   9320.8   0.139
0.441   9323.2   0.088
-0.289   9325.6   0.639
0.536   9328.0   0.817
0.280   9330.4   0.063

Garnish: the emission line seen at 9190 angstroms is Mg II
